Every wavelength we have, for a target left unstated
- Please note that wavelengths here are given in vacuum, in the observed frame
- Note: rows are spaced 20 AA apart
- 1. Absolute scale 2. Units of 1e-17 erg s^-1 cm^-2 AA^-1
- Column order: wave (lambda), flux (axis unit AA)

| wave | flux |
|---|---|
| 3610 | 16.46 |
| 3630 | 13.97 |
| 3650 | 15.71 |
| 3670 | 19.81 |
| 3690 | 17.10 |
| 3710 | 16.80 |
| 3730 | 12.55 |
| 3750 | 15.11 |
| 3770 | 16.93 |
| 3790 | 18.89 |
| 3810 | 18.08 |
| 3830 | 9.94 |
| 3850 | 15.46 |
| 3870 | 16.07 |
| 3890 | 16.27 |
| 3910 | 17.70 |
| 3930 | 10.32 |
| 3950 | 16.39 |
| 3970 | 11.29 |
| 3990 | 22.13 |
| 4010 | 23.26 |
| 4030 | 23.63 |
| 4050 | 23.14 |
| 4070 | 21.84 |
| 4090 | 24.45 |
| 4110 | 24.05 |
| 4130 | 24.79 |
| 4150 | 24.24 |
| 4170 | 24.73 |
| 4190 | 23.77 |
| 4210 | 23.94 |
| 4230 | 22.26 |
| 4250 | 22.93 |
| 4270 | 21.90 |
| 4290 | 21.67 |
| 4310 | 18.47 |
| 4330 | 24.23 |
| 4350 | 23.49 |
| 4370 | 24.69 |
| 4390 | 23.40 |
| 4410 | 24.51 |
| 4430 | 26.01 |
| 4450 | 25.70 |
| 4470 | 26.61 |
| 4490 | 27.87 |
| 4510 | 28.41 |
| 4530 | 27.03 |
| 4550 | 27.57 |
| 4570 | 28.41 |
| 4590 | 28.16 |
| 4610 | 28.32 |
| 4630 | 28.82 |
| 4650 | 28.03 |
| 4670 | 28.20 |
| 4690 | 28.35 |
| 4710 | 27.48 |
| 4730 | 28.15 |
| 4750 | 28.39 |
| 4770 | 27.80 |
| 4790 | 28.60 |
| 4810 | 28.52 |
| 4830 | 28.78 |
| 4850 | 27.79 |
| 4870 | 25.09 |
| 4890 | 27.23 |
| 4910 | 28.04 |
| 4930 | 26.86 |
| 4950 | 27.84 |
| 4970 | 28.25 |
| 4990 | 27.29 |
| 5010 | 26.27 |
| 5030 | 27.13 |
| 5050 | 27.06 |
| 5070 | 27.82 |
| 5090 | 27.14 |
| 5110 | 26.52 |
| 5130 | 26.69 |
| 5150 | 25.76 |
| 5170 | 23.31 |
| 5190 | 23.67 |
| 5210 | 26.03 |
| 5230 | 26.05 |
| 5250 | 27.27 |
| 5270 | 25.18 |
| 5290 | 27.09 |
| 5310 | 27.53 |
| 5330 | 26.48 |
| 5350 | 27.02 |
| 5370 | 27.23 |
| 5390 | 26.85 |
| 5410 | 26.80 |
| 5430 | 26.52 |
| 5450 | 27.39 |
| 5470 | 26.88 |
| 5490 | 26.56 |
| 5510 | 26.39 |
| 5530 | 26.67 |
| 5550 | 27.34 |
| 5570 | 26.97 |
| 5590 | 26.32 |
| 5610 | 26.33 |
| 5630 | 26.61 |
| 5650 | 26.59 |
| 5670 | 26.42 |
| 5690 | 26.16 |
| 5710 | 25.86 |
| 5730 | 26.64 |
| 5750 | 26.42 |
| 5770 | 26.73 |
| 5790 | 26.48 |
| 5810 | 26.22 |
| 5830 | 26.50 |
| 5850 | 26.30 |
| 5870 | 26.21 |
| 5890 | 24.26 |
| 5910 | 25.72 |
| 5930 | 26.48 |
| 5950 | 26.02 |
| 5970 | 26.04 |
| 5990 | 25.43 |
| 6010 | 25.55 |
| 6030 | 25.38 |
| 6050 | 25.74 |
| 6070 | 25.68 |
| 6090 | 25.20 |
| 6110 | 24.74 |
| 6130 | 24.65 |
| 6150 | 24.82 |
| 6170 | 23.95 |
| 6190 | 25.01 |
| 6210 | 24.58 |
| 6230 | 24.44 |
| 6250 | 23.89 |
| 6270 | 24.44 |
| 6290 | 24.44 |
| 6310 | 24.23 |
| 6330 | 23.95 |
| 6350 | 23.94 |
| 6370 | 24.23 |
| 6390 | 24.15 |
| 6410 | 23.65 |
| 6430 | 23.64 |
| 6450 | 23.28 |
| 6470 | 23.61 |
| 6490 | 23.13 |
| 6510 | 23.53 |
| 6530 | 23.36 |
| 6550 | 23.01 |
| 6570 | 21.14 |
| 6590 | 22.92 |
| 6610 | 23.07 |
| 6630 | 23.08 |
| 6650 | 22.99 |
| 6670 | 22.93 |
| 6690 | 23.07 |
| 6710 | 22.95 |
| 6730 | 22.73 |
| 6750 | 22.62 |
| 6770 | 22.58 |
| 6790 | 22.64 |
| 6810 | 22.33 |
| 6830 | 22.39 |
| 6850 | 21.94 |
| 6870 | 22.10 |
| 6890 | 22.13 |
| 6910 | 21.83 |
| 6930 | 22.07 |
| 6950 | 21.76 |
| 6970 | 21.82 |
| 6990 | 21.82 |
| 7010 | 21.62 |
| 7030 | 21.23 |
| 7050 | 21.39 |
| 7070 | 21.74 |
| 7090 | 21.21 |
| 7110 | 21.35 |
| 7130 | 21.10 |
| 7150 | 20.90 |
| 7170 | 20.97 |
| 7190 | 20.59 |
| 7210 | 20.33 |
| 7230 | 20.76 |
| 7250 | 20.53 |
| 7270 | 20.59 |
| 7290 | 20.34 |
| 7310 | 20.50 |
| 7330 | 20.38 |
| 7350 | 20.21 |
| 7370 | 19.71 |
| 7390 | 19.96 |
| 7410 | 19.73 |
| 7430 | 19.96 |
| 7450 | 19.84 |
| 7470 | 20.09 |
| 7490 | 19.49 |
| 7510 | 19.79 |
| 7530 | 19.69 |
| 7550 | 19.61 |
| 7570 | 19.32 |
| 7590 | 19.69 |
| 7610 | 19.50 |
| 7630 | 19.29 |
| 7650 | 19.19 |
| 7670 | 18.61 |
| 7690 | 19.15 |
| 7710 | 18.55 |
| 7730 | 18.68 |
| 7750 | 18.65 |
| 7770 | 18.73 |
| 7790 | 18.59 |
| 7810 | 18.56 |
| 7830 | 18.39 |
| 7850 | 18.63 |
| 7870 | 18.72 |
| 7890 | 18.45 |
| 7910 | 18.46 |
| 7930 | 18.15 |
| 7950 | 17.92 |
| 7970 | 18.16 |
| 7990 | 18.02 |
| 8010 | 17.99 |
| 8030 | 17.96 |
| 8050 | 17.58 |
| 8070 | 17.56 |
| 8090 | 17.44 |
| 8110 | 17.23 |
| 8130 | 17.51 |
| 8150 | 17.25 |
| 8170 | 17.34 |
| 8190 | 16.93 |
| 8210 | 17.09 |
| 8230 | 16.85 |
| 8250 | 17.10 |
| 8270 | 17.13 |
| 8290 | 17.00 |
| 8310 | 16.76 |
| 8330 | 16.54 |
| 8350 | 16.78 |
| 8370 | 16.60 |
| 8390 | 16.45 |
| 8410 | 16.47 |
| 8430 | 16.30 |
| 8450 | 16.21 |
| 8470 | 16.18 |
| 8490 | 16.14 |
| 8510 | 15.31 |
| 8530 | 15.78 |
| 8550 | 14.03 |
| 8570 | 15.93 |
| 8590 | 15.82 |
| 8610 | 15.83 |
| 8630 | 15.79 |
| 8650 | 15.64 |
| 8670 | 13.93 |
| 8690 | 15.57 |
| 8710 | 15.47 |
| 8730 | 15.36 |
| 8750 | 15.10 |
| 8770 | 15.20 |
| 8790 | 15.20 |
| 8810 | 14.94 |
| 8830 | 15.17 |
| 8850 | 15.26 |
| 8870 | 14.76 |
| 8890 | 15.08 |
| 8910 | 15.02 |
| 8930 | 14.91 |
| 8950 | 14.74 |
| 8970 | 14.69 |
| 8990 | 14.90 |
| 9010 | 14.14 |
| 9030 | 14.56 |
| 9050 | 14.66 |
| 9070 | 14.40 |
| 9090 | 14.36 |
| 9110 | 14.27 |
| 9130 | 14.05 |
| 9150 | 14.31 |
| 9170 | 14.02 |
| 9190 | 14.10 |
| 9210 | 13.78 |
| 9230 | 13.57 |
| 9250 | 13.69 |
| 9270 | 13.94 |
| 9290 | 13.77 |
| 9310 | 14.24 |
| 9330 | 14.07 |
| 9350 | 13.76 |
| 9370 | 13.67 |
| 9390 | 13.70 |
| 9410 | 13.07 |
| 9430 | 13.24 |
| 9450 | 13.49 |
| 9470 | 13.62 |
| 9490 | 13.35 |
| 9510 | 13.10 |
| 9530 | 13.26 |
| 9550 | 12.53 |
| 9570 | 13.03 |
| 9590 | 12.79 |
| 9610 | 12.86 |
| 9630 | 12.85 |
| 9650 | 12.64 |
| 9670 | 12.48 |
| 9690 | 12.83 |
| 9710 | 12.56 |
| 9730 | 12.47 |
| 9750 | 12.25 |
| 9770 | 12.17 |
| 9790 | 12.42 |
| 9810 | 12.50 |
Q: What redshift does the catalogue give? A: 0.00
